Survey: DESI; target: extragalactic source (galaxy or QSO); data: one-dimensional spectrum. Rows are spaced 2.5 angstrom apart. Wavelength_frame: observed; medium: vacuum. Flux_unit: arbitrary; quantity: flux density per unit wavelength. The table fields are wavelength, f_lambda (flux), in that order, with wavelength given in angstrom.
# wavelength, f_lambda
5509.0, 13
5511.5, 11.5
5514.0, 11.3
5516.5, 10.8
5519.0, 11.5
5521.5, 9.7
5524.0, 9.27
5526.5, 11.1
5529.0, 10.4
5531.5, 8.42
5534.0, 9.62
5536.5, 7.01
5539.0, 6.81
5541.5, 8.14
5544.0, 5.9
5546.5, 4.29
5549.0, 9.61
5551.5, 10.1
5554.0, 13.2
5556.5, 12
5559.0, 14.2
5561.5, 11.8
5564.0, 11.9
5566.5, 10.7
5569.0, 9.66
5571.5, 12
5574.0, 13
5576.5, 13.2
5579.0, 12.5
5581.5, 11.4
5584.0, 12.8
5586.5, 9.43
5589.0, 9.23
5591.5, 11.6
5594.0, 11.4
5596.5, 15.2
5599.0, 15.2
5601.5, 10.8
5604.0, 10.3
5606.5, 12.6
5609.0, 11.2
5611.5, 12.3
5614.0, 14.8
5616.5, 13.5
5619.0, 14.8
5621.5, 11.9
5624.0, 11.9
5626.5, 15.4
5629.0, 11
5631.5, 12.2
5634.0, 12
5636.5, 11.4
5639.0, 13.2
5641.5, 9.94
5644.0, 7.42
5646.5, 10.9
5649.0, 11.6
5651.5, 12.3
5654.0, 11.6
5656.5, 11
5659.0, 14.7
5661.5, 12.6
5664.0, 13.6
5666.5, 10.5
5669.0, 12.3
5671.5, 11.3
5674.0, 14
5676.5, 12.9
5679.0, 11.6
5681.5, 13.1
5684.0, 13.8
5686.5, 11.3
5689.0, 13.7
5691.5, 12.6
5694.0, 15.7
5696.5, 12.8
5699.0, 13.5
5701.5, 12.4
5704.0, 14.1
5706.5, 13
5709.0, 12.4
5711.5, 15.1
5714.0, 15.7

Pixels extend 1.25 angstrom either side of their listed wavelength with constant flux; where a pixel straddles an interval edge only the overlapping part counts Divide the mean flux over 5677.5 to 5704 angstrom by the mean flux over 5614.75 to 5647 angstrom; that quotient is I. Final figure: 1.09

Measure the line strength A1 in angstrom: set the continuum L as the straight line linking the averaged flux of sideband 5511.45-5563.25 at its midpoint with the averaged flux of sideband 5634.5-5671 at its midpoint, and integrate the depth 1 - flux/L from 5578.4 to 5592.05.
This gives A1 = -0.6 angstrom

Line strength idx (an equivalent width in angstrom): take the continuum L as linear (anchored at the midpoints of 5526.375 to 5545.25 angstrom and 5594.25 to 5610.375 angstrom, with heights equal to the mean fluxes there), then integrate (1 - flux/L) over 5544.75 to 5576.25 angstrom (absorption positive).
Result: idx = -3.7 angstrom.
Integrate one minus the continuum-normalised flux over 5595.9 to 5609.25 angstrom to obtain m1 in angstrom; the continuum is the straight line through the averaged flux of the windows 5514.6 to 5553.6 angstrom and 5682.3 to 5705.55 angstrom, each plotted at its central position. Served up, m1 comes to -2.09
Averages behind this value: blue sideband 8.98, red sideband 13.3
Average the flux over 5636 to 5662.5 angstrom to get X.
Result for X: 11.5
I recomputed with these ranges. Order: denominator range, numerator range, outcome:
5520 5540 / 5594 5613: 1.37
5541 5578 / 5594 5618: 1.20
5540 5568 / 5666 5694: 1.25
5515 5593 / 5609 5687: 1.18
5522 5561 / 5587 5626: 1.33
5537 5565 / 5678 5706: 1.35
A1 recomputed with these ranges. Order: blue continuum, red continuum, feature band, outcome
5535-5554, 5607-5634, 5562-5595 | -4.7 angstrom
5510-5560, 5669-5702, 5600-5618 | -1.5 angstrom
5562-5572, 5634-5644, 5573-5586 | -1.6 angstrom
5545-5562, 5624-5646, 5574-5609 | -2.9 angstrom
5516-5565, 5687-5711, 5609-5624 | -2.2 angstrom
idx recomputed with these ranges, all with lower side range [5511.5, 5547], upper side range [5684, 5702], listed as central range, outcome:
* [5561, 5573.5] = -1.6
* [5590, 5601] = -2.4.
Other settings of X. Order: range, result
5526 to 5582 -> 10.3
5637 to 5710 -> 12.4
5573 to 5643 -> 12.3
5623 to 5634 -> 12.6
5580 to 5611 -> 11.8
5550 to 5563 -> 12.2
